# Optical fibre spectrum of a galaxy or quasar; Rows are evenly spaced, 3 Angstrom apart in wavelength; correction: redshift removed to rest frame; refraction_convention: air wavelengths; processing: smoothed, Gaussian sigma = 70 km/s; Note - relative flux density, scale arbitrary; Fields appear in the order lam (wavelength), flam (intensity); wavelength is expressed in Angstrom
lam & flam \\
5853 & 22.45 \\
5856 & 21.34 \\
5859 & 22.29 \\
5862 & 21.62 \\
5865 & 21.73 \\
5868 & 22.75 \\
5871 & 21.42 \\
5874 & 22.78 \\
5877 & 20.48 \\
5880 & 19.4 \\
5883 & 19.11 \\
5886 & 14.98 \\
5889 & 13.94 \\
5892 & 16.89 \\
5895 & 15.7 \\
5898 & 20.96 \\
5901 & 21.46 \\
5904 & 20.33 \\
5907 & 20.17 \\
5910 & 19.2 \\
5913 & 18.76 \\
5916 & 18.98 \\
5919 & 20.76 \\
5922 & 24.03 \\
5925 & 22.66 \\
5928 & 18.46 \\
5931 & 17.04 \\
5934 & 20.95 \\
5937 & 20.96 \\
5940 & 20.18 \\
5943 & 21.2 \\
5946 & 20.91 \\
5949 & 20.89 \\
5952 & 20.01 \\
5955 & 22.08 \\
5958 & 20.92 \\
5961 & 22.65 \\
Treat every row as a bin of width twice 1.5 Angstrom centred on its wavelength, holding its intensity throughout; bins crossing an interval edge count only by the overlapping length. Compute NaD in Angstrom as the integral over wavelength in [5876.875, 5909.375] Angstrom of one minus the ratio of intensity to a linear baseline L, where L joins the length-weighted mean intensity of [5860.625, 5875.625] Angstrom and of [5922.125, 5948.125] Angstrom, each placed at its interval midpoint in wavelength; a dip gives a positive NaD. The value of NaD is 4.6 Angstrom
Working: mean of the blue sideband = 22.1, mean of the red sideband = 20.5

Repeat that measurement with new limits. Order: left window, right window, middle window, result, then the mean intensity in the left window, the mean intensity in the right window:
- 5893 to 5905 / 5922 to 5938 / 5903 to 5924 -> -0.5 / 19.5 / 20.4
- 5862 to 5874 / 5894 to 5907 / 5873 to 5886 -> 0.9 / 22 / 19.8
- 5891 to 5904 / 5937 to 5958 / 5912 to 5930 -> -0.6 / 19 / 20.9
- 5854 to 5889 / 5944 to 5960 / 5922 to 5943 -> 0.5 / 20.5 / 21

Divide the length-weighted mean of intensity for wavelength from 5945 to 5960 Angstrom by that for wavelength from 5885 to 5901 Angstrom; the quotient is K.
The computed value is 1.2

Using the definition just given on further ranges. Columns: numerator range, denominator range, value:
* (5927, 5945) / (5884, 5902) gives 1.15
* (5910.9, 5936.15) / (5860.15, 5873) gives 0.92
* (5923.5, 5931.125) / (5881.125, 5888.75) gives 1.19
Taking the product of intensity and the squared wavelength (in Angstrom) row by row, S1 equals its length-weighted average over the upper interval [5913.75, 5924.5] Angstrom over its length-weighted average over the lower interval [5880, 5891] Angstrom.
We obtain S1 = 1.30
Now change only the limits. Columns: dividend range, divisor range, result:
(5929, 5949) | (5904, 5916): 1.05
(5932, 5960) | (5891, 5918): 1.10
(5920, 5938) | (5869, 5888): 1.07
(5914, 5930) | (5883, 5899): 1.27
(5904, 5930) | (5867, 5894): 1.09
